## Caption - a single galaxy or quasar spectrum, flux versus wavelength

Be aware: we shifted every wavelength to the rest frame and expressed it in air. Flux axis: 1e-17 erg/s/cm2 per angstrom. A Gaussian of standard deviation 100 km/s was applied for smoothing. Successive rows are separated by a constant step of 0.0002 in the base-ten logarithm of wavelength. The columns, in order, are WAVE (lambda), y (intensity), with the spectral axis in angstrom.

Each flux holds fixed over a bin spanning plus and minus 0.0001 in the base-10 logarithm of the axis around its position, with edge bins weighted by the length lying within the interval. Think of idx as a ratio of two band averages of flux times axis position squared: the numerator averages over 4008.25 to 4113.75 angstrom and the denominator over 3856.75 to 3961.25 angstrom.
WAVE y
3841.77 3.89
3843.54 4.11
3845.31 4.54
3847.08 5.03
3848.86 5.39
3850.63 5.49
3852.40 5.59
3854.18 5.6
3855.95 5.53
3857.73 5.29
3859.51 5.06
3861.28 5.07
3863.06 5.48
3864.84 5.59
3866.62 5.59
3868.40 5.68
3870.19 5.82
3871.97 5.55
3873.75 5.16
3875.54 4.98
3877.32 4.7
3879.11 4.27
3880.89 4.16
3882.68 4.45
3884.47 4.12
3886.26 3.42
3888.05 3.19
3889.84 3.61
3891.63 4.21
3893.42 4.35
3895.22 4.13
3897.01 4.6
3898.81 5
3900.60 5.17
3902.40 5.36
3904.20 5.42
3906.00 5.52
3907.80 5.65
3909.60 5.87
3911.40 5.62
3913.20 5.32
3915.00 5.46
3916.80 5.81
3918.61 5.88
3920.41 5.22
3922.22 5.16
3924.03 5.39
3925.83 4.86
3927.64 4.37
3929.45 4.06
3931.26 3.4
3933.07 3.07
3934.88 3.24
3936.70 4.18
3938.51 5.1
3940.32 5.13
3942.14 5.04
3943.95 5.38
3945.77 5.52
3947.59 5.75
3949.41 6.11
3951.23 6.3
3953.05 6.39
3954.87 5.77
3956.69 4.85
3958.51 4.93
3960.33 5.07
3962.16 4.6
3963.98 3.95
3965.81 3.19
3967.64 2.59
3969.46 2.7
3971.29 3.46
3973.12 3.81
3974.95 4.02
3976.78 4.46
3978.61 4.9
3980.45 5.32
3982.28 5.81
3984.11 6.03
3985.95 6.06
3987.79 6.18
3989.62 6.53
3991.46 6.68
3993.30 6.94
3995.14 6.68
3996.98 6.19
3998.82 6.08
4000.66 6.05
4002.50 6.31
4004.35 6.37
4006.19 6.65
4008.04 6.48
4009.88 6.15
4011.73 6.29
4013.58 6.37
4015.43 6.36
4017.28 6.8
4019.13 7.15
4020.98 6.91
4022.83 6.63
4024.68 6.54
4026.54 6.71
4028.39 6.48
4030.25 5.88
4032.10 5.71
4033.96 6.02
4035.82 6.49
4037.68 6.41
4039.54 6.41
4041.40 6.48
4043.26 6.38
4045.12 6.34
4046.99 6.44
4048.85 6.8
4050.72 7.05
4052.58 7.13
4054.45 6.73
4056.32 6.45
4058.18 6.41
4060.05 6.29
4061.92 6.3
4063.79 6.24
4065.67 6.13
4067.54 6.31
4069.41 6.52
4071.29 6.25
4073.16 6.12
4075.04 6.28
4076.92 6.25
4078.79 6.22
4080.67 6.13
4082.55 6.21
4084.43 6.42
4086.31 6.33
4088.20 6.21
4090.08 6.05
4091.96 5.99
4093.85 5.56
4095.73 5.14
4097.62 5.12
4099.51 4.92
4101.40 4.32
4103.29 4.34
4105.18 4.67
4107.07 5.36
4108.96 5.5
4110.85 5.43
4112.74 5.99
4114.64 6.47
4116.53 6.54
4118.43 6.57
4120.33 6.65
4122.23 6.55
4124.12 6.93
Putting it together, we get 1.33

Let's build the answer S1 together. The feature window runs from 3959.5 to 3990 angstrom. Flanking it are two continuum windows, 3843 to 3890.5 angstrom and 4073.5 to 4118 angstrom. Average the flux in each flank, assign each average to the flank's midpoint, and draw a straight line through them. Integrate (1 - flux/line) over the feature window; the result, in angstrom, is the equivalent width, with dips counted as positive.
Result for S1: 4.1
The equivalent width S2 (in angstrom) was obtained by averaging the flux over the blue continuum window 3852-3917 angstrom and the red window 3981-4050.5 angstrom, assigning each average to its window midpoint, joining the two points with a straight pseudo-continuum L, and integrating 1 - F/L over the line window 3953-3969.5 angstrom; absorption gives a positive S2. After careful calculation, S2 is 4.0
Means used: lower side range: 5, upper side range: 6.4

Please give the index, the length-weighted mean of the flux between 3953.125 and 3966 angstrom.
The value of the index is 4.82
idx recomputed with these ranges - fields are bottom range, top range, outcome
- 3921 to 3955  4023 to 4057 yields 1.38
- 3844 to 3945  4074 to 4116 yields 1.28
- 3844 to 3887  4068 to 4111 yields 1.27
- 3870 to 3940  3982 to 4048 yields 1.43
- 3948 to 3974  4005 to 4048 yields 1.46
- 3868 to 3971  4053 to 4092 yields 1.42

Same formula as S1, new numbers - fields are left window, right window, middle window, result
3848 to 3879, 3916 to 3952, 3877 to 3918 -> 3.0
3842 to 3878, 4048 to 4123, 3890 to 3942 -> 5.5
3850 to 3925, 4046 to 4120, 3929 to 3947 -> 2.9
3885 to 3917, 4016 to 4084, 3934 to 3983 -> 6.5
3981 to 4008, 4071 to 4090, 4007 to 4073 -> -1.9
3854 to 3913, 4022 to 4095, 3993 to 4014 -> -1.7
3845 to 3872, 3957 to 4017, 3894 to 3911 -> 0.7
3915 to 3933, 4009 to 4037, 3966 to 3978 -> 4.5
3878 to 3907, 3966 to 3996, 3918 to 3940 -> 1.0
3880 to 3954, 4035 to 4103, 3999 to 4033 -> -4.2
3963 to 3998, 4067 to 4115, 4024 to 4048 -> -4.1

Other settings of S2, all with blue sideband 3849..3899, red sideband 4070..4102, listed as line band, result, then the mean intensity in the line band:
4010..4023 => -2.5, 6.61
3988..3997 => -2.0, 6.61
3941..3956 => -1.6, 5.76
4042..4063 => -3.2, 6.57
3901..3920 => -2.1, 5.57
